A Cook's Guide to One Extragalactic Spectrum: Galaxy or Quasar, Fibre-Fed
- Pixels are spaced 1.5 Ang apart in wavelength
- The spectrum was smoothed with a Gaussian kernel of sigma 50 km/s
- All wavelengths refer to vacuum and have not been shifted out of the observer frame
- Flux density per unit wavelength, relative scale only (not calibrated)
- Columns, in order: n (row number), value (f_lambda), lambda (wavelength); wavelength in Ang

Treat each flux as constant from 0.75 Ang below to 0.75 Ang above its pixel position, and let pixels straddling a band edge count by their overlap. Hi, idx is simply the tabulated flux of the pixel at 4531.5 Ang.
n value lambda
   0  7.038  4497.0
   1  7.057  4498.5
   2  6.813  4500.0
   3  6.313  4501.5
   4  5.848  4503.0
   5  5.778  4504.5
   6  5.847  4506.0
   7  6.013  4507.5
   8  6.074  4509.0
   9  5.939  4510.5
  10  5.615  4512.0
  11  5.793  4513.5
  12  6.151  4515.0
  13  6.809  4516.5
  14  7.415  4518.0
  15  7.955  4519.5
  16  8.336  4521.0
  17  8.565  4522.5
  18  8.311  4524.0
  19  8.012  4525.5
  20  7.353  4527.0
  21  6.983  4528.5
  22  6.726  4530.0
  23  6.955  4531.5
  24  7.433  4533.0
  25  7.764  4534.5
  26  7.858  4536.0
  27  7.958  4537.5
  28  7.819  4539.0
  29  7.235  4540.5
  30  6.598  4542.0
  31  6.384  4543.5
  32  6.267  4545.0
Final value 6.955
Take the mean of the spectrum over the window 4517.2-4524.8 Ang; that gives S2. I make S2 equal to 8.11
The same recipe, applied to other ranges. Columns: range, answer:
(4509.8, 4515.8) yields 5.88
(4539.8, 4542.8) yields 6.9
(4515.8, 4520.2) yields 7.39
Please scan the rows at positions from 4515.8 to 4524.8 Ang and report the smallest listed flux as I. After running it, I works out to 6.809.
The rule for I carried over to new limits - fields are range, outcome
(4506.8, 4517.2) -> 5.615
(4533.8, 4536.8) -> 7.764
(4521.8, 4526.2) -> 8.012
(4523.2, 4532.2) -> 6.726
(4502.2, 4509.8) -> 5.778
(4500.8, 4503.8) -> 5.848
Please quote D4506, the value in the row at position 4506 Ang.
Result 5.847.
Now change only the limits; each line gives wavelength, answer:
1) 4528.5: 6.983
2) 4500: 6.813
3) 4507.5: 6.013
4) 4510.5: 5.939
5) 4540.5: 7.235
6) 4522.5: 8.565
